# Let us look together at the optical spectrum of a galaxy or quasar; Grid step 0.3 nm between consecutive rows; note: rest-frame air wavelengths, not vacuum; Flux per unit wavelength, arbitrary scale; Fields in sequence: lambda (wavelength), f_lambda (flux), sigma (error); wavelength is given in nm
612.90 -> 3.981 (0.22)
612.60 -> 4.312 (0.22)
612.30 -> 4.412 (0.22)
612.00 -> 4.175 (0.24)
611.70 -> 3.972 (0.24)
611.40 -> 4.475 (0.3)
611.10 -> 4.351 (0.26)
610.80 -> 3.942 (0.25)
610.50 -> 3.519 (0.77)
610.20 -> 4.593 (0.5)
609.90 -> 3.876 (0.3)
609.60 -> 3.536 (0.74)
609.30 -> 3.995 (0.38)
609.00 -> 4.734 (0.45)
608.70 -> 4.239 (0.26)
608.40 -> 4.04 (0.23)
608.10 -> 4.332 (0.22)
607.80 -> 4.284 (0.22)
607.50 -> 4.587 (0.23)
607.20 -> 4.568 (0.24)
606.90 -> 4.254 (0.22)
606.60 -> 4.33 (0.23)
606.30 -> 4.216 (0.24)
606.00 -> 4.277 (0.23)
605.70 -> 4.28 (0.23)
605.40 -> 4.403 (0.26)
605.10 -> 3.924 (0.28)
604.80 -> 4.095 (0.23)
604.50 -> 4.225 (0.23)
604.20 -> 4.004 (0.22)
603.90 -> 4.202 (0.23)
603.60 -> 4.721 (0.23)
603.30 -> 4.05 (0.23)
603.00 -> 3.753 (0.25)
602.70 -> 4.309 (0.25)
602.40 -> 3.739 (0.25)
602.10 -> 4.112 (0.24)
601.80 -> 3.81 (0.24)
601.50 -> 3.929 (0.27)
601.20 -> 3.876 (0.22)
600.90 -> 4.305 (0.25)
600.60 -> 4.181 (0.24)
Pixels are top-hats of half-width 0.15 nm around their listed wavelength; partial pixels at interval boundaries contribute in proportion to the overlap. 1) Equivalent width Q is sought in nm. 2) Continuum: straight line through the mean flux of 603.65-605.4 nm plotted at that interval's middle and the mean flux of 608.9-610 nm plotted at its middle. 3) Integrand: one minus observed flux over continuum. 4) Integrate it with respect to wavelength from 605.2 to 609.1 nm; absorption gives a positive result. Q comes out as -0.25 nm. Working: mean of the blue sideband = 4.15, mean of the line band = 4.34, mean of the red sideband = 4.01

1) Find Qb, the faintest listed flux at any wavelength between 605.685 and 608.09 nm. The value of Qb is 4.216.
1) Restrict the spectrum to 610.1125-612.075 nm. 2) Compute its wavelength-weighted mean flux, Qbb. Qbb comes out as 4.13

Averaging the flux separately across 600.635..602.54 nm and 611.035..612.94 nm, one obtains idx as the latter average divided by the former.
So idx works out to 1.07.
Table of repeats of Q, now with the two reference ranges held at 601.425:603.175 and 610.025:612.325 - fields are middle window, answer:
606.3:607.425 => -0.088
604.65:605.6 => -0.032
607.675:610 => -0.016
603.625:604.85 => -0.062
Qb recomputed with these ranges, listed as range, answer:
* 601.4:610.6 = 3.519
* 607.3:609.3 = 3.995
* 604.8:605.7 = 3.924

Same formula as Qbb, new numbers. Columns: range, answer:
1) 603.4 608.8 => 4.27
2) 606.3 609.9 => 4.25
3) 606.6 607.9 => 4.42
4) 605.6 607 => 4.27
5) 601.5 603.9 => 4.07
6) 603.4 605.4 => 4.21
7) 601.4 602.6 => 3.91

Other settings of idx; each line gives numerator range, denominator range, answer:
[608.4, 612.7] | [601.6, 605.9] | 1.01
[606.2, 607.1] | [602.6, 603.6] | 1.04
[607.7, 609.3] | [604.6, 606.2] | 1.02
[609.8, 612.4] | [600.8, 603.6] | 1.03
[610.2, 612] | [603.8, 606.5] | 0.98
